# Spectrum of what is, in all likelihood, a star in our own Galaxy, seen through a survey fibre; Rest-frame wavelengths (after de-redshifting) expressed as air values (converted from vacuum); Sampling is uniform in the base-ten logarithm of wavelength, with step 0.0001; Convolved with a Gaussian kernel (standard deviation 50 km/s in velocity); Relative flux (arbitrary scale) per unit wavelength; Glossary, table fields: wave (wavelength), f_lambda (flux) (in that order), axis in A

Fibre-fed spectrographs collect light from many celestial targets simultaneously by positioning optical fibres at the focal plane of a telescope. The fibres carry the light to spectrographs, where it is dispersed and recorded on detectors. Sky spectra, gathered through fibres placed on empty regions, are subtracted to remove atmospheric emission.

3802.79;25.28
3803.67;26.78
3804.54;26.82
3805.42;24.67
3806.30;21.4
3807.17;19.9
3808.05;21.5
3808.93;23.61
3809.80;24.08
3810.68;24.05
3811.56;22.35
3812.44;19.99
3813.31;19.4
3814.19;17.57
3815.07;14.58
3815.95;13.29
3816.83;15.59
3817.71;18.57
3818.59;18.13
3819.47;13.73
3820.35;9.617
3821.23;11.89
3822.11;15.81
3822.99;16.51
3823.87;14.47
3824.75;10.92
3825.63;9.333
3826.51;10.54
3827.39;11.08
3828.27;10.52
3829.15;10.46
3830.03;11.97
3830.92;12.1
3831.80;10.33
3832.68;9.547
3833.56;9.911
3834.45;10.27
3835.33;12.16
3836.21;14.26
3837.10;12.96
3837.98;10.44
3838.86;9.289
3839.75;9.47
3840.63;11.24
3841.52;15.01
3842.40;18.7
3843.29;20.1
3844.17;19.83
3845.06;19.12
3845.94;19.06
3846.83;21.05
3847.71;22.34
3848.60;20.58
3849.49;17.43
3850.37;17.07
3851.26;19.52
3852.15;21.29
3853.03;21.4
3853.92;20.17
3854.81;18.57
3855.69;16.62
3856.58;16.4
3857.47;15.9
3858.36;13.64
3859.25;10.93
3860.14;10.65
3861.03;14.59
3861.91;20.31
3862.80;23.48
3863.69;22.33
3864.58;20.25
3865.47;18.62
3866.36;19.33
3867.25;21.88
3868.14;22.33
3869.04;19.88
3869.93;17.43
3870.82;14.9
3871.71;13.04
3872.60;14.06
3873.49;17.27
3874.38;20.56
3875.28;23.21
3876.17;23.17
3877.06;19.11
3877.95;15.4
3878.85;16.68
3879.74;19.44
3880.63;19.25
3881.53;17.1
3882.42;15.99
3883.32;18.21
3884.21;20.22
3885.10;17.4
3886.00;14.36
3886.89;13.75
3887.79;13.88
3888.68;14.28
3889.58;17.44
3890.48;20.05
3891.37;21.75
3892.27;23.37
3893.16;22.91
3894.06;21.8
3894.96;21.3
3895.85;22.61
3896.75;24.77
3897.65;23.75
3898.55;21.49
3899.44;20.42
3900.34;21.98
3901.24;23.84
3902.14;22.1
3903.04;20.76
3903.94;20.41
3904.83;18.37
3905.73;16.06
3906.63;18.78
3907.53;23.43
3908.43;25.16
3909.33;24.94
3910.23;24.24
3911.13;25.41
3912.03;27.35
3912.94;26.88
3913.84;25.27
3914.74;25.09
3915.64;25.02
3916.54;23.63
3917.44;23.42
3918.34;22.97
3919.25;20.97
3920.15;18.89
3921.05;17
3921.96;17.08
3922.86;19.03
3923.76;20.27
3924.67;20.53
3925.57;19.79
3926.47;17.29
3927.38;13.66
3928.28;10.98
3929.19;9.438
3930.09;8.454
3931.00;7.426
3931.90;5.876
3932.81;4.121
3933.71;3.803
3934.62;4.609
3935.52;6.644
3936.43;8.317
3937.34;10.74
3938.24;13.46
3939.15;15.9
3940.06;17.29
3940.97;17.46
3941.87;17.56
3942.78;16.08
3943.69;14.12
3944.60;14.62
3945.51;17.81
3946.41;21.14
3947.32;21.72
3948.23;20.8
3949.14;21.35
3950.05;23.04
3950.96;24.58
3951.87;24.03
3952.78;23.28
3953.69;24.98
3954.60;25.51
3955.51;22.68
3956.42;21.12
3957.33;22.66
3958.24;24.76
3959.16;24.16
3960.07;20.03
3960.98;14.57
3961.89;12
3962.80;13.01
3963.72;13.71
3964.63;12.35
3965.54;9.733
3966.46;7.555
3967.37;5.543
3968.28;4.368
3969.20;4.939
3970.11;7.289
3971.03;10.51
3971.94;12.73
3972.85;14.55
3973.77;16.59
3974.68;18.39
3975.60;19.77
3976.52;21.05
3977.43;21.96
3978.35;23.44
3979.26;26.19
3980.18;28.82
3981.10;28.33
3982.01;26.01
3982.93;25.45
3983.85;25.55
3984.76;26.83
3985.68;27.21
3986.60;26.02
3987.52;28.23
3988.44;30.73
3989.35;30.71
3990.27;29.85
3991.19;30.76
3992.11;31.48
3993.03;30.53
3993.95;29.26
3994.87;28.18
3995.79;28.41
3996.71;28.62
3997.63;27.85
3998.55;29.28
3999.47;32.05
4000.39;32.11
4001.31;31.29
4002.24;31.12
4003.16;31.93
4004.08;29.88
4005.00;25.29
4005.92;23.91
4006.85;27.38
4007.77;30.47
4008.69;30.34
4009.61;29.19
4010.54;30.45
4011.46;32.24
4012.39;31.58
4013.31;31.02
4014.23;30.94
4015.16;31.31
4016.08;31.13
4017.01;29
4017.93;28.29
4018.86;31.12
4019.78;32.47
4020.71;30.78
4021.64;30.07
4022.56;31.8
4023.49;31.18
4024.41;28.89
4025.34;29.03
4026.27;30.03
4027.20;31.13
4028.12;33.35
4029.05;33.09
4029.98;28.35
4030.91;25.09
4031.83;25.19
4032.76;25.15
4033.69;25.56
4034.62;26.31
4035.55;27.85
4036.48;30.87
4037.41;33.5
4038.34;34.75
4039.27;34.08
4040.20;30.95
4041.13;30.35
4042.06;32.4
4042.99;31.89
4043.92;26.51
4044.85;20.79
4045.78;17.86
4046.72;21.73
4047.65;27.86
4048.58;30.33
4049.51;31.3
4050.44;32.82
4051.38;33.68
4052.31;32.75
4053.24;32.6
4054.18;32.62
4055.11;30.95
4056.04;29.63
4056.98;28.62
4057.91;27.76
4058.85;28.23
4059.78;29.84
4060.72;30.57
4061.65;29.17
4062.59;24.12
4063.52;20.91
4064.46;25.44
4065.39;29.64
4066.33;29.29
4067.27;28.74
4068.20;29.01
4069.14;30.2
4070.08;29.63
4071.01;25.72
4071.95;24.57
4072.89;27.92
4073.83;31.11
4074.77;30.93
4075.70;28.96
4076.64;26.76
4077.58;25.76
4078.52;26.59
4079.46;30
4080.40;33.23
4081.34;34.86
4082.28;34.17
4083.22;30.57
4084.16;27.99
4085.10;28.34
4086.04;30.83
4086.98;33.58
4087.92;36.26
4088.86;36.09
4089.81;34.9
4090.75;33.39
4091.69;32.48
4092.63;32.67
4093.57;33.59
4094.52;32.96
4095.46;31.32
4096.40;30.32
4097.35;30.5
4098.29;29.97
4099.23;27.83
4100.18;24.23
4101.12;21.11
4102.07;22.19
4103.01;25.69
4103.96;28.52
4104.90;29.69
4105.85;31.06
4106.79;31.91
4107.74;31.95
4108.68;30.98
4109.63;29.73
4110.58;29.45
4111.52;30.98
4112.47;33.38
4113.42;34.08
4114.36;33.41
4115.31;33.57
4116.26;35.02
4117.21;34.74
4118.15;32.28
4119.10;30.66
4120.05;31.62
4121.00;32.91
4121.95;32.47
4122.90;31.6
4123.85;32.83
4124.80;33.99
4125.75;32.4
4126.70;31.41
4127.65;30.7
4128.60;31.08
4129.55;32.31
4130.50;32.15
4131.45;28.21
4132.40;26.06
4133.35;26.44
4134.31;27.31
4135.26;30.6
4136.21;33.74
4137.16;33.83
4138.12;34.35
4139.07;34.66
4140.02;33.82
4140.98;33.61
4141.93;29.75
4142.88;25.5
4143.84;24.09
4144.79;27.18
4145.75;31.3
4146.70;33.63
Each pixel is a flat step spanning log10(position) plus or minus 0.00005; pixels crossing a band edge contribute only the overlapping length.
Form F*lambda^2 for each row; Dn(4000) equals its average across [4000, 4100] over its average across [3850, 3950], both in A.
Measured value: 1.76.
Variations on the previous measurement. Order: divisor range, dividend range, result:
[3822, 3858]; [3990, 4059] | 2.18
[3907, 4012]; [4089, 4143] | 1.60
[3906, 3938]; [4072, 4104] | 1.90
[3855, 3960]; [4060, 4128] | 1.78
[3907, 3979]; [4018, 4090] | 1.81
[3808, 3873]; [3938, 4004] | 1.44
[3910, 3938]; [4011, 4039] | 1.92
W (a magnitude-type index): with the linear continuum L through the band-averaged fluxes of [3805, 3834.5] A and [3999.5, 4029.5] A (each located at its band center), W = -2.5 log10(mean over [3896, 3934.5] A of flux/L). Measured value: 0.18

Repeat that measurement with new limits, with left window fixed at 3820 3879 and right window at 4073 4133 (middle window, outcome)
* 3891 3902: -0.198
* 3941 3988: 0.186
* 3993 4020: -0.183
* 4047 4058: -0.108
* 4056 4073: 0.033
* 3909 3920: -0.229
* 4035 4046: -0.089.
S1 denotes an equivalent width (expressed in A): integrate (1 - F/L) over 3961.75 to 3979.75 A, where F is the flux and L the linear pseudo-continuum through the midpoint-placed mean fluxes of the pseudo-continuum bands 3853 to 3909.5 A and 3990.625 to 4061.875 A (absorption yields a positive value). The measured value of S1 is 8.3 A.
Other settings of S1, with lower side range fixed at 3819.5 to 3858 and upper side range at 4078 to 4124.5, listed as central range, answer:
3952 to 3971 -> 5.6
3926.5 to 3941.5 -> 7.7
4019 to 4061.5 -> -3.5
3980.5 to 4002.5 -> -4.2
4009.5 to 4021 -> -2.2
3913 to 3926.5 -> -1.1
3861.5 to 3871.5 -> -2.1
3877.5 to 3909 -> -2.6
